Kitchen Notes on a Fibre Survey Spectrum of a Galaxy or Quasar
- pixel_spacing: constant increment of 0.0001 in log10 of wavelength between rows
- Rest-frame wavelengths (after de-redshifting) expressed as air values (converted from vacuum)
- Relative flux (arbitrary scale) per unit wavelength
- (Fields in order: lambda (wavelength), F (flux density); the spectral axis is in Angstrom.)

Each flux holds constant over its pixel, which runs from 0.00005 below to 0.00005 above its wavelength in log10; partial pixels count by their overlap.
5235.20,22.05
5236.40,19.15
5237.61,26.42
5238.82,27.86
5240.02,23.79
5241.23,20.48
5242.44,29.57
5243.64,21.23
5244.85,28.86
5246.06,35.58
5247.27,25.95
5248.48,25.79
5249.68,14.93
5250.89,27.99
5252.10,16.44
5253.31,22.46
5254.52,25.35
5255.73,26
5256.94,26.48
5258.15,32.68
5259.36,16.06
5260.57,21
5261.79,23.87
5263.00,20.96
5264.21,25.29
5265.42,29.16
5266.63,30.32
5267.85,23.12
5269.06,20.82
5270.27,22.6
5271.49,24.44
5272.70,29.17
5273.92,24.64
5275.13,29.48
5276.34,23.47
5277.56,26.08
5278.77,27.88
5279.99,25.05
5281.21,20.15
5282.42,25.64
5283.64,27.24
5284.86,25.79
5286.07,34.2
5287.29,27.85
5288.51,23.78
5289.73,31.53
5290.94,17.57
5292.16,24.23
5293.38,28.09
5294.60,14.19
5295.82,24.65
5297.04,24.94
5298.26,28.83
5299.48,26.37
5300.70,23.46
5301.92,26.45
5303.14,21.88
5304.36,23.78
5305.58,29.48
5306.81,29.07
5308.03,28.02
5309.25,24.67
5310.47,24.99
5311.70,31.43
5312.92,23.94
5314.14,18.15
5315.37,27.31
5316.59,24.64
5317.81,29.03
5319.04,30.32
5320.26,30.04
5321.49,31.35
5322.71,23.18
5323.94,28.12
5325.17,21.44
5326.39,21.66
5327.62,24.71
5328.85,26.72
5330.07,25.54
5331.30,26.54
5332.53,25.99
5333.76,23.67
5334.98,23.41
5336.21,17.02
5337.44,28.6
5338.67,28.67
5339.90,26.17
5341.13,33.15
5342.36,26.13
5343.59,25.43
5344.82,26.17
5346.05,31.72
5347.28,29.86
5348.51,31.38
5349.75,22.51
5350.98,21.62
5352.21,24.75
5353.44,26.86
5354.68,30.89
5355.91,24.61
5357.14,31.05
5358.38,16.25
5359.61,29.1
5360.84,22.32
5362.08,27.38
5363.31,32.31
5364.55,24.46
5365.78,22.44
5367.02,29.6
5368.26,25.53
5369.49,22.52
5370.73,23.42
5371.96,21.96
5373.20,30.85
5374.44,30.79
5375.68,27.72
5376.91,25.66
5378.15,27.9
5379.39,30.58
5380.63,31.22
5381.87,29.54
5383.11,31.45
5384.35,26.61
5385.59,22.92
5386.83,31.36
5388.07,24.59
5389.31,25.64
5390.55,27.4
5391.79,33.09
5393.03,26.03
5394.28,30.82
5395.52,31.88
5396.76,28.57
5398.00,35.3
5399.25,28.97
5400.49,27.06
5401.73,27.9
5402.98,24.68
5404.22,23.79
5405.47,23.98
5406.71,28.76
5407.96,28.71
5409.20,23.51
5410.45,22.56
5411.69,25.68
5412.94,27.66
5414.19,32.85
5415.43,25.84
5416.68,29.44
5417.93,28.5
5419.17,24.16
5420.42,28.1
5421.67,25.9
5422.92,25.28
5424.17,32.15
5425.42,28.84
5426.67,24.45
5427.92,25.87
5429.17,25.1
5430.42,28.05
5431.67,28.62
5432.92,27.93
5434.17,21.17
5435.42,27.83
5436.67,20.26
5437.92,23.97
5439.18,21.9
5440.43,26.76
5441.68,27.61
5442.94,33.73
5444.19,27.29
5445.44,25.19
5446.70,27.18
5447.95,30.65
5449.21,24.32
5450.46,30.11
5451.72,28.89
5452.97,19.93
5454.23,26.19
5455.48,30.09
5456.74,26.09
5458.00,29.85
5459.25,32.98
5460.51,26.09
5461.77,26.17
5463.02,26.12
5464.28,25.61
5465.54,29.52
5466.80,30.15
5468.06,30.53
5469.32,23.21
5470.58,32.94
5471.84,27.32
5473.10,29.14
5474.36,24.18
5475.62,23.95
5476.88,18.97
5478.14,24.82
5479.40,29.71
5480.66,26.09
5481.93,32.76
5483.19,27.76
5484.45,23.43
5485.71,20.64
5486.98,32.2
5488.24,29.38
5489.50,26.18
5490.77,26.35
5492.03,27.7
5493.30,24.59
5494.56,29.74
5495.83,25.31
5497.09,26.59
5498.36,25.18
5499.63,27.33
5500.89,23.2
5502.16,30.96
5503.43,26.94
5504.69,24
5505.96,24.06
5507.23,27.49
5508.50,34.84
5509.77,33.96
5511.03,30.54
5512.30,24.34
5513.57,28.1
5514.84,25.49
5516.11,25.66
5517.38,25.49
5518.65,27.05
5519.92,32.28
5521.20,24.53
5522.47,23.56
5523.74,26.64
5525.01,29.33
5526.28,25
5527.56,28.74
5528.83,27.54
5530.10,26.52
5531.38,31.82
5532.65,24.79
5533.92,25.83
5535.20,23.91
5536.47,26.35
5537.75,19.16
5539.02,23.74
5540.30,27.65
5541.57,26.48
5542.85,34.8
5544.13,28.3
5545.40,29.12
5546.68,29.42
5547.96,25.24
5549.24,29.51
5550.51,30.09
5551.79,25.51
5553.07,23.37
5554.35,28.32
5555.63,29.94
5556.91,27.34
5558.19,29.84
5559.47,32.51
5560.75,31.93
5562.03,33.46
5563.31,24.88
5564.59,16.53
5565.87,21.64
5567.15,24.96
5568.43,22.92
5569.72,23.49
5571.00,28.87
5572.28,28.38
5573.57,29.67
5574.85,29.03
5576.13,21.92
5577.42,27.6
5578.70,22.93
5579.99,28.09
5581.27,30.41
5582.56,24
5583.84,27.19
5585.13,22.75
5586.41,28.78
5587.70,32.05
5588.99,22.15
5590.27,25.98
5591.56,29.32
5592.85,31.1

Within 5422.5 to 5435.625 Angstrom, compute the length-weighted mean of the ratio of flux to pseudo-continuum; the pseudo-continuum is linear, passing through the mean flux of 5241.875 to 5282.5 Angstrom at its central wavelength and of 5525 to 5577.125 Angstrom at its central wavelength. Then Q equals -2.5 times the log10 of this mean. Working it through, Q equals -0.03 mag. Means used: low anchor 24.9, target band 26.8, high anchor 27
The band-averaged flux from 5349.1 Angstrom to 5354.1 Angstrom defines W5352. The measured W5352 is 24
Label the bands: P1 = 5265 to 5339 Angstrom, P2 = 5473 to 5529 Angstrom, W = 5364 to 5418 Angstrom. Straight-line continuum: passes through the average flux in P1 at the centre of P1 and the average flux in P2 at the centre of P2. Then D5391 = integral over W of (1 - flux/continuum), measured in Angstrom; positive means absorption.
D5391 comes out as -2.7 Angstrom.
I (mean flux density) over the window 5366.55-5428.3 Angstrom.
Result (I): 27.6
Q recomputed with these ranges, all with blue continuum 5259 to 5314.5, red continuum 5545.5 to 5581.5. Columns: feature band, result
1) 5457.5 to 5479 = -0.03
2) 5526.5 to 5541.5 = 0.04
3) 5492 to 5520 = -0.03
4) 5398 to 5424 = -0.04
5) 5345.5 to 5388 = -0.05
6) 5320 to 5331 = -0.01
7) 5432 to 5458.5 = -0.01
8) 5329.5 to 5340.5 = 0.02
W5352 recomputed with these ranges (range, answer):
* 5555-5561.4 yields 30.3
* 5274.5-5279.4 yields 26.7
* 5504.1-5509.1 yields 27.5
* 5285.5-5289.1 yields 28.5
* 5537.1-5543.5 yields 26.3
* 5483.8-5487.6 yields 25.4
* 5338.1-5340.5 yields 27.4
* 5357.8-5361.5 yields 22.7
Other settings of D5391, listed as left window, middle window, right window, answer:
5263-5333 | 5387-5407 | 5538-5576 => -1.3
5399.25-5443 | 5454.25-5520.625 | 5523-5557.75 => -1.2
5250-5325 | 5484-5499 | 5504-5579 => 0.2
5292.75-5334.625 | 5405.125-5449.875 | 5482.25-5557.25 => -0.4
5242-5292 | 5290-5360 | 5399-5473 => 0.2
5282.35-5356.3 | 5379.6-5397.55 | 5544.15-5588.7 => -1.6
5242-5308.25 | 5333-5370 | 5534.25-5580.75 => -0.7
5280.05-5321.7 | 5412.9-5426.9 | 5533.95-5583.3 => -0.8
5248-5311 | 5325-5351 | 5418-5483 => -0.3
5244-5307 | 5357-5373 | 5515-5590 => 0.3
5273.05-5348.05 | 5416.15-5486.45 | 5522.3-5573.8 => -0.7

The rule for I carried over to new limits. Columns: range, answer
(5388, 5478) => 27.1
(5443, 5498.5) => 27.2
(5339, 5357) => 27.4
